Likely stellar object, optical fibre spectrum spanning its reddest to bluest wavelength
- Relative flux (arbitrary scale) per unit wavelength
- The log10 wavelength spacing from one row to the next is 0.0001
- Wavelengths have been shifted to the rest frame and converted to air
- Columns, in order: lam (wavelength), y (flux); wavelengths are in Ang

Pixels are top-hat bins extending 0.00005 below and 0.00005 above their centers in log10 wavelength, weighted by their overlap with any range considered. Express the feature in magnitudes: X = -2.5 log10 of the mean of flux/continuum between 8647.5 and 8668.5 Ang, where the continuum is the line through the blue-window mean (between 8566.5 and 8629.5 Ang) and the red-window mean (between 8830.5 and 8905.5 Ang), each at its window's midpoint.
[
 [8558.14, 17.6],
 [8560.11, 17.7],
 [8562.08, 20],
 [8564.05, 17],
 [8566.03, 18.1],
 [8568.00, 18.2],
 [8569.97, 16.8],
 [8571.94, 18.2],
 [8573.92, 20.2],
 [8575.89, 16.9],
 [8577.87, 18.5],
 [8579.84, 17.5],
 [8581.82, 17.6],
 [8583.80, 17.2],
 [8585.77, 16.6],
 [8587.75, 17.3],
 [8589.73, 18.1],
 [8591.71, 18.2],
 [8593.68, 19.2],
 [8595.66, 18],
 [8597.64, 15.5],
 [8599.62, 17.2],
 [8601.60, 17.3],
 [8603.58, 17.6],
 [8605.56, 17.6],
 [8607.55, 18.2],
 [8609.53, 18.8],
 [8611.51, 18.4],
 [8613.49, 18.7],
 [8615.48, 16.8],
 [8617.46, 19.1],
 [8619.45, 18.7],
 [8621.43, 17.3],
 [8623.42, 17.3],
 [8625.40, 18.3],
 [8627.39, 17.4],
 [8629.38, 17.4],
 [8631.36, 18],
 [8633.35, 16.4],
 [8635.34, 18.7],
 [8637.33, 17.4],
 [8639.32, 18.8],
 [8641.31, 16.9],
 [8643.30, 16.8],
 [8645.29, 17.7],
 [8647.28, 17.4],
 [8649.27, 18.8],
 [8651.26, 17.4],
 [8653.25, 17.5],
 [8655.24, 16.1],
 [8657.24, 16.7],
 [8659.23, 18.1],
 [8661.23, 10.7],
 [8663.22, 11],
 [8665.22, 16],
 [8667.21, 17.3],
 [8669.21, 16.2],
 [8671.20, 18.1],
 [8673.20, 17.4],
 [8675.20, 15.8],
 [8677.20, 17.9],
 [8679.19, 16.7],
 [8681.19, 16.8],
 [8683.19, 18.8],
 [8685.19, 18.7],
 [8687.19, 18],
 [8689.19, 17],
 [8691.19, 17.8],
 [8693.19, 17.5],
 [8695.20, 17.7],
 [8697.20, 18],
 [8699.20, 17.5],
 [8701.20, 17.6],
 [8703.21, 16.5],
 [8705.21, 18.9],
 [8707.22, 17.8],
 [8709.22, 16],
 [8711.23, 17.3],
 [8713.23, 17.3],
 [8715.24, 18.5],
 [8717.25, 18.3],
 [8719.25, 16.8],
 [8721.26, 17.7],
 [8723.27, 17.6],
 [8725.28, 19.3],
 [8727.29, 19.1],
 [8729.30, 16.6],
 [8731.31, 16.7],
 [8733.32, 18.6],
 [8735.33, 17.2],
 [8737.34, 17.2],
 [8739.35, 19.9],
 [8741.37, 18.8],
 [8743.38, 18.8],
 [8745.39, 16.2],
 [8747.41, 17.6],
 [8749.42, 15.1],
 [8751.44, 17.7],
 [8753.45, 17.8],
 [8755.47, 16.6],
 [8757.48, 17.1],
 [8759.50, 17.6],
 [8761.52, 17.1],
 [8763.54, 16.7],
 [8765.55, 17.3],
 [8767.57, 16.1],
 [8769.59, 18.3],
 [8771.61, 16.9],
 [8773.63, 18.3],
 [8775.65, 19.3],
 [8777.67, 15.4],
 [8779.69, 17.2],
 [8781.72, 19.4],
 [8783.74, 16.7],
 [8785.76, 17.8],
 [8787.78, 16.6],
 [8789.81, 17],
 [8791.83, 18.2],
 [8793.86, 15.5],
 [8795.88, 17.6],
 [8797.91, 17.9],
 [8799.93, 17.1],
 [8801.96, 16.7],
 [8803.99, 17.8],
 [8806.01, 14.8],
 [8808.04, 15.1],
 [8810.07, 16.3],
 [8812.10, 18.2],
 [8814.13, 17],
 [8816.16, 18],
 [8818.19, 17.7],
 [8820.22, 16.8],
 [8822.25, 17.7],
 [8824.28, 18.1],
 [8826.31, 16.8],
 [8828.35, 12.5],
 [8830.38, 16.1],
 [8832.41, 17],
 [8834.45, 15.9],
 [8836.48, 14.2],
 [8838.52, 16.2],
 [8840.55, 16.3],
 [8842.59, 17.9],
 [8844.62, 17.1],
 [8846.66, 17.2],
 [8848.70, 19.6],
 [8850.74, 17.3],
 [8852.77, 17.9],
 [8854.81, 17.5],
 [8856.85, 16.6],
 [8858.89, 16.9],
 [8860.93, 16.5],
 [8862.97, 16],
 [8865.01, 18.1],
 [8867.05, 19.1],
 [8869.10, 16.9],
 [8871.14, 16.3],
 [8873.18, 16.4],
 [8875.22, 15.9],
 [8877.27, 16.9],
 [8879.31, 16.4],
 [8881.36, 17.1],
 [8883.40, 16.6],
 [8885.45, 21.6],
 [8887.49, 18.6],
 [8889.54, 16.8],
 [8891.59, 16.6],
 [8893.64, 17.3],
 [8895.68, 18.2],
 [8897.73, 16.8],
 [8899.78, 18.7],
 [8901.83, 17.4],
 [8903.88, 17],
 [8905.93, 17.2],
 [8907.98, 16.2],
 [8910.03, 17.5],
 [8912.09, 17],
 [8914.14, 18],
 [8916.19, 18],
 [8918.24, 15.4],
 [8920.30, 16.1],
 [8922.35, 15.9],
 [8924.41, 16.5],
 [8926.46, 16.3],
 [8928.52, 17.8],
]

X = 0.11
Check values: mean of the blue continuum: 17.8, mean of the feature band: 16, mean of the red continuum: 17.2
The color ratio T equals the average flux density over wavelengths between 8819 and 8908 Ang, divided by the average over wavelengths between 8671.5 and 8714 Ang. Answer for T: 0.98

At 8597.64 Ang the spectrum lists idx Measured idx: 15.5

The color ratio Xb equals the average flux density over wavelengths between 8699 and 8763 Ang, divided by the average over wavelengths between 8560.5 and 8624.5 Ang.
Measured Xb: 0.98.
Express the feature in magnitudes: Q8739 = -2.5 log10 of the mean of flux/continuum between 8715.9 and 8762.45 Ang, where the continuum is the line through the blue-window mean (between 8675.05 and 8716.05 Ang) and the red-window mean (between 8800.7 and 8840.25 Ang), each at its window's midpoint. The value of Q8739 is -0.03 mag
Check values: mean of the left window 17.6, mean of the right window 16.5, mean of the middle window 17.6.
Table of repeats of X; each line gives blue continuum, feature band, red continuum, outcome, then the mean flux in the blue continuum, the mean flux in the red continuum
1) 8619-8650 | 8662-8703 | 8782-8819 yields 0.03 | 17.7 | 17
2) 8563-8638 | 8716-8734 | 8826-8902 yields -0.03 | 17.8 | 17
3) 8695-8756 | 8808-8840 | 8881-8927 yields 0.06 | 17.6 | 17.3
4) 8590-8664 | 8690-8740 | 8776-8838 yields -0.04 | 17.4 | 16.8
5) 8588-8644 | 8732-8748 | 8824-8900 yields -0.04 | 17.8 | 17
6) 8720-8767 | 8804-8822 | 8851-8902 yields 0.04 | 17.6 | 17.3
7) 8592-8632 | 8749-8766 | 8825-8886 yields 0.01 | 17.8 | 16.9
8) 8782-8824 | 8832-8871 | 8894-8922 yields 0.01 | 17.1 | 17.2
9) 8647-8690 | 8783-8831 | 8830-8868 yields 0.01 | 16.7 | 17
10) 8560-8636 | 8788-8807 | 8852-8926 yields 0.03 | 17.8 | 17.2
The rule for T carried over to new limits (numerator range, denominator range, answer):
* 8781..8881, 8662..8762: 0.97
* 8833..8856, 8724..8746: 0.94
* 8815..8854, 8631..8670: 1.01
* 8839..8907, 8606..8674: 1.01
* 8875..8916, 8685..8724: 0.99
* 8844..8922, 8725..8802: 0.99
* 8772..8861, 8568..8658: 0.96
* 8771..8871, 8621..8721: 0.99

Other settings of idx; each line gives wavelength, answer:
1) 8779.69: 17.2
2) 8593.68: 19.2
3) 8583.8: 17.2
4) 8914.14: 18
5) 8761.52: 17.1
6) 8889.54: 16.8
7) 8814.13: 17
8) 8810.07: 16.3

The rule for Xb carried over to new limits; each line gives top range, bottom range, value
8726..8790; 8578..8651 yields 0.99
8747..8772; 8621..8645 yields 0.97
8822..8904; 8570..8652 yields 0.96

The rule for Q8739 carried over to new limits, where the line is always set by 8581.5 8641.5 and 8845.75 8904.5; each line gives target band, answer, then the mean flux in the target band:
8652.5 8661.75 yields 0.11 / 16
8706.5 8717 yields 0.01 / 17.4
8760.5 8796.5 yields 0.01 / 17.3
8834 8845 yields 0.08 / 16.2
